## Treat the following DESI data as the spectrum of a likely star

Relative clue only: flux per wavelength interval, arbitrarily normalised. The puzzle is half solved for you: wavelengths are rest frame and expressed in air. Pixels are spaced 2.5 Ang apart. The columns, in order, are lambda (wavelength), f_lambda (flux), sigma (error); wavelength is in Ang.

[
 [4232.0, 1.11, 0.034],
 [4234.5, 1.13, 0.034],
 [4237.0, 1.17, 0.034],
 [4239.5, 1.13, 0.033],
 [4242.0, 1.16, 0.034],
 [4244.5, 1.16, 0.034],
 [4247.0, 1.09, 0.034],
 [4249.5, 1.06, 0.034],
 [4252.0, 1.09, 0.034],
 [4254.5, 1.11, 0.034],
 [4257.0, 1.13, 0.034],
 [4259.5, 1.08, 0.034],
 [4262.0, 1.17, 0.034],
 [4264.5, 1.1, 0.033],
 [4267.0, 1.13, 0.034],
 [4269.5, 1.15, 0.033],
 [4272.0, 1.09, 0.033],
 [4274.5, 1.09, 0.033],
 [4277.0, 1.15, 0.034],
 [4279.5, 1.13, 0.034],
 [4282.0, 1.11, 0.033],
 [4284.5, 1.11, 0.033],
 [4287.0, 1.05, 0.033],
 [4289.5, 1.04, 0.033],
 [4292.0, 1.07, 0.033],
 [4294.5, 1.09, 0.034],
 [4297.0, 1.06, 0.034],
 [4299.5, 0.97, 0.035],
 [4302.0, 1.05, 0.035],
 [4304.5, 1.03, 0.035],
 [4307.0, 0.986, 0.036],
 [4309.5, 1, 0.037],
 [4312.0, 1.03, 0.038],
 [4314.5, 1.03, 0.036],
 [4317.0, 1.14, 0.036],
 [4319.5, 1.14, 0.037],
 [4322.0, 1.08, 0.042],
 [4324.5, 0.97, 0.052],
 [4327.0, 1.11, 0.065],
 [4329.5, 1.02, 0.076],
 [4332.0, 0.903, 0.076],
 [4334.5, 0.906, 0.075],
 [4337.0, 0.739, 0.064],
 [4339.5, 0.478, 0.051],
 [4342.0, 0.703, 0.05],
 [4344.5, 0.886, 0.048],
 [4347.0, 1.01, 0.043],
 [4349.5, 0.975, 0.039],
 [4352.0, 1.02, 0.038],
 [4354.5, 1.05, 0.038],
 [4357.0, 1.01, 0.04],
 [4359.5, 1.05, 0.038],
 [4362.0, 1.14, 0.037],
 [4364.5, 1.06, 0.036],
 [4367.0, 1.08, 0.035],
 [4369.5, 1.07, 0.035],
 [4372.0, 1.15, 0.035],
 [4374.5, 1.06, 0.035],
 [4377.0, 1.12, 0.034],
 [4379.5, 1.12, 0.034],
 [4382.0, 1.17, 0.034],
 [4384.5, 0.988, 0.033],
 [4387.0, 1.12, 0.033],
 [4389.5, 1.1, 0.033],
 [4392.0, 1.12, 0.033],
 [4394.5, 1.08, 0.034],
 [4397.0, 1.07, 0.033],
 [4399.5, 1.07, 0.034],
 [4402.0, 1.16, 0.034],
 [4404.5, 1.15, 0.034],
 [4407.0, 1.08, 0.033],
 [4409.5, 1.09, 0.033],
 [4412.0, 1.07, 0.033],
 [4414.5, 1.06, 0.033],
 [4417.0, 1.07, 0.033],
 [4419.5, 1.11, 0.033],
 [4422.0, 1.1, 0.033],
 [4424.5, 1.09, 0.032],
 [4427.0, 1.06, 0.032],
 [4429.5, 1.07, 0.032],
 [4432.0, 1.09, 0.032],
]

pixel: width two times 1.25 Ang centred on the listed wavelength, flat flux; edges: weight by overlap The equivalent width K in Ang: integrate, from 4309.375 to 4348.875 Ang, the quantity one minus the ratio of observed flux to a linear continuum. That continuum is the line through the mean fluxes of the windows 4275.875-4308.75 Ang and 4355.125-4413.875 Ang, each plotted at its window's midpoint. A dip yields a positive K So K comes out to 4.7 Ang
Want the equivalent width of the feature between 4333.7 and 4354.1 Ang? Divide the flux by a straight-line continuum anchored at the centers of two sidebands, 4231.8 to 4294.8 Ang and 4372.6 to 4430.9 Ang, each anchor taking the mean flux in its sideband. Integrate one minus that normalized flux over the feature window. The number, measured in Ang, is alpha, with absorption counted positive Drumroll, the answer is 4.71 Ang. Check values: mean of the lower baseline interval 1.11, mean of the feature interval 0.847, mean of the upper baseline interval 1.09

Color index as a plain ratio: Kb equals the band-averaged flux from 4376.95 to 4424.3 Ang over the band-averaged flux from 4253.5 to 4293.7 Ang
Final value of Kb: 0.99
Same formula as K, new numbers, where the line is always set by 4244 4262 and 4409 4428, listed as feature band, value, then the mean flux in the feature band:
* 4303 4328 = 1.0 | 1.05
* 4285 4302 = 0.8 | 1.05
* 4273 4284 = -0.2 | 1.12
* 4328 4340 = 2.8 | 0.836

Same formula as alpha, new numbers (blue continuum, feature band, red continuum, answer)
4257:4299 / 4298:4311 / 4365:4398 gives 1.1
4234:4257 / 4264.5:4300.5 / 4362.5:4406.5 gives 0.9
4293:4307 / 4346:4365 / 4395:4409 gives 0.6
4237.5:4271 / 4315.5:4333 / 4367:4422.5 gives 0.9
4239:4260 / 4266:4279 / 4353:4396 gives -0.2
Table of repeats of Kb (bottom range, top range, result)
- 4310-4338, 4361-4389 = 1.09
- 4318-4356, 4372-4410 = 1.18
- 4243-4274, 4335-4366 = 0.83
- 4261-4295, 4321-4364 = 0.86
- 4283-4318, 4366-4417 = 1.05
